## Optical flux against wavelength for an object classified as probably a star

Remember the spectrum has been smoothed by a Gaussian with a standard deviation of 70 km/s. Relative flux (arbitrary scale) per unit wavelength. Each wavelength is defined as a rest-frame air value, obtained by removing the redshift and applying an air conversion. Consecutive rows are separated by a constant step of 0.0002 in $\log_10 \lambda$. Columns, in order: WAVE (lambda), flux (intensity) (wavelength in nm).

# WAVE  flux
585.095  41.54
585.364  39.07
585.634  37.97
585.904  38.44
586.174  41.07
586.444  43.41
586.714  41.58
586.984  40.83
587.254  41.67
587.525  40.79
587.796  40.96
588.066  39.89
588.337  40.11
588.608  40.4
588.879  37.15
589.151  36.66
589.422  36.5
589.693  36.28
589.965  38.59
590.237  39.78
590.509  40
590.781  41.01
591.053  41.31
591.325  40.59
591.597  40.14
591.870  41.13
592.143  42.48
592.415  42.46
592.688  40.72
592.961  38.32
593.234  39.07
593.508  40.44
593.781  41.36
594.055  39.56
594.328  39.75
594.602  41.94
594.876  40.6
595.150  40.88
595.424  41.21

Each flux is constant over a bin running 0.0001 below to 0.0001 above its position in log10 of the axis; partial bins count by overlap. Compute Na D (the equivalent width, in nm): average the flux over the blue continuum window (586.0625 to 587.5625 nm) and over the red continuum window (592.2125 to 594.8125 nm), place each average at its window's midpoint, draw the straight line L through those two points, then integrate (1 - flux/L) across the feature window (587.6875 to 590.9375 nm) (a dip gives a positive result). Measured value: 0.18 nm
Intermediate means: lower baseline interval 41.6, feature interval 38.9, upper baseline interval 40.5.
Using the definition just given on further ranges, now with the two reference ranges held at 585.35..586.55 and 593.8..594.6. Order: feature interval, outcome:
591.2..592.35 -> -0.028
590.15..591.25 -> -0.011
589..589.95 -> 0.079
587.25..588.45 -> -0.016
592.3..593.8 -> -0.002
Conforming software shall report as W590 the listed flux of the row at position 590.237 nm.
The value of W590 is 39.78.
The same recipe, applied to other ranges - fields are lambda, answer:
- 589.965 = 38.59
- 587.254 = 41.67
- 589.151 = 36.66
